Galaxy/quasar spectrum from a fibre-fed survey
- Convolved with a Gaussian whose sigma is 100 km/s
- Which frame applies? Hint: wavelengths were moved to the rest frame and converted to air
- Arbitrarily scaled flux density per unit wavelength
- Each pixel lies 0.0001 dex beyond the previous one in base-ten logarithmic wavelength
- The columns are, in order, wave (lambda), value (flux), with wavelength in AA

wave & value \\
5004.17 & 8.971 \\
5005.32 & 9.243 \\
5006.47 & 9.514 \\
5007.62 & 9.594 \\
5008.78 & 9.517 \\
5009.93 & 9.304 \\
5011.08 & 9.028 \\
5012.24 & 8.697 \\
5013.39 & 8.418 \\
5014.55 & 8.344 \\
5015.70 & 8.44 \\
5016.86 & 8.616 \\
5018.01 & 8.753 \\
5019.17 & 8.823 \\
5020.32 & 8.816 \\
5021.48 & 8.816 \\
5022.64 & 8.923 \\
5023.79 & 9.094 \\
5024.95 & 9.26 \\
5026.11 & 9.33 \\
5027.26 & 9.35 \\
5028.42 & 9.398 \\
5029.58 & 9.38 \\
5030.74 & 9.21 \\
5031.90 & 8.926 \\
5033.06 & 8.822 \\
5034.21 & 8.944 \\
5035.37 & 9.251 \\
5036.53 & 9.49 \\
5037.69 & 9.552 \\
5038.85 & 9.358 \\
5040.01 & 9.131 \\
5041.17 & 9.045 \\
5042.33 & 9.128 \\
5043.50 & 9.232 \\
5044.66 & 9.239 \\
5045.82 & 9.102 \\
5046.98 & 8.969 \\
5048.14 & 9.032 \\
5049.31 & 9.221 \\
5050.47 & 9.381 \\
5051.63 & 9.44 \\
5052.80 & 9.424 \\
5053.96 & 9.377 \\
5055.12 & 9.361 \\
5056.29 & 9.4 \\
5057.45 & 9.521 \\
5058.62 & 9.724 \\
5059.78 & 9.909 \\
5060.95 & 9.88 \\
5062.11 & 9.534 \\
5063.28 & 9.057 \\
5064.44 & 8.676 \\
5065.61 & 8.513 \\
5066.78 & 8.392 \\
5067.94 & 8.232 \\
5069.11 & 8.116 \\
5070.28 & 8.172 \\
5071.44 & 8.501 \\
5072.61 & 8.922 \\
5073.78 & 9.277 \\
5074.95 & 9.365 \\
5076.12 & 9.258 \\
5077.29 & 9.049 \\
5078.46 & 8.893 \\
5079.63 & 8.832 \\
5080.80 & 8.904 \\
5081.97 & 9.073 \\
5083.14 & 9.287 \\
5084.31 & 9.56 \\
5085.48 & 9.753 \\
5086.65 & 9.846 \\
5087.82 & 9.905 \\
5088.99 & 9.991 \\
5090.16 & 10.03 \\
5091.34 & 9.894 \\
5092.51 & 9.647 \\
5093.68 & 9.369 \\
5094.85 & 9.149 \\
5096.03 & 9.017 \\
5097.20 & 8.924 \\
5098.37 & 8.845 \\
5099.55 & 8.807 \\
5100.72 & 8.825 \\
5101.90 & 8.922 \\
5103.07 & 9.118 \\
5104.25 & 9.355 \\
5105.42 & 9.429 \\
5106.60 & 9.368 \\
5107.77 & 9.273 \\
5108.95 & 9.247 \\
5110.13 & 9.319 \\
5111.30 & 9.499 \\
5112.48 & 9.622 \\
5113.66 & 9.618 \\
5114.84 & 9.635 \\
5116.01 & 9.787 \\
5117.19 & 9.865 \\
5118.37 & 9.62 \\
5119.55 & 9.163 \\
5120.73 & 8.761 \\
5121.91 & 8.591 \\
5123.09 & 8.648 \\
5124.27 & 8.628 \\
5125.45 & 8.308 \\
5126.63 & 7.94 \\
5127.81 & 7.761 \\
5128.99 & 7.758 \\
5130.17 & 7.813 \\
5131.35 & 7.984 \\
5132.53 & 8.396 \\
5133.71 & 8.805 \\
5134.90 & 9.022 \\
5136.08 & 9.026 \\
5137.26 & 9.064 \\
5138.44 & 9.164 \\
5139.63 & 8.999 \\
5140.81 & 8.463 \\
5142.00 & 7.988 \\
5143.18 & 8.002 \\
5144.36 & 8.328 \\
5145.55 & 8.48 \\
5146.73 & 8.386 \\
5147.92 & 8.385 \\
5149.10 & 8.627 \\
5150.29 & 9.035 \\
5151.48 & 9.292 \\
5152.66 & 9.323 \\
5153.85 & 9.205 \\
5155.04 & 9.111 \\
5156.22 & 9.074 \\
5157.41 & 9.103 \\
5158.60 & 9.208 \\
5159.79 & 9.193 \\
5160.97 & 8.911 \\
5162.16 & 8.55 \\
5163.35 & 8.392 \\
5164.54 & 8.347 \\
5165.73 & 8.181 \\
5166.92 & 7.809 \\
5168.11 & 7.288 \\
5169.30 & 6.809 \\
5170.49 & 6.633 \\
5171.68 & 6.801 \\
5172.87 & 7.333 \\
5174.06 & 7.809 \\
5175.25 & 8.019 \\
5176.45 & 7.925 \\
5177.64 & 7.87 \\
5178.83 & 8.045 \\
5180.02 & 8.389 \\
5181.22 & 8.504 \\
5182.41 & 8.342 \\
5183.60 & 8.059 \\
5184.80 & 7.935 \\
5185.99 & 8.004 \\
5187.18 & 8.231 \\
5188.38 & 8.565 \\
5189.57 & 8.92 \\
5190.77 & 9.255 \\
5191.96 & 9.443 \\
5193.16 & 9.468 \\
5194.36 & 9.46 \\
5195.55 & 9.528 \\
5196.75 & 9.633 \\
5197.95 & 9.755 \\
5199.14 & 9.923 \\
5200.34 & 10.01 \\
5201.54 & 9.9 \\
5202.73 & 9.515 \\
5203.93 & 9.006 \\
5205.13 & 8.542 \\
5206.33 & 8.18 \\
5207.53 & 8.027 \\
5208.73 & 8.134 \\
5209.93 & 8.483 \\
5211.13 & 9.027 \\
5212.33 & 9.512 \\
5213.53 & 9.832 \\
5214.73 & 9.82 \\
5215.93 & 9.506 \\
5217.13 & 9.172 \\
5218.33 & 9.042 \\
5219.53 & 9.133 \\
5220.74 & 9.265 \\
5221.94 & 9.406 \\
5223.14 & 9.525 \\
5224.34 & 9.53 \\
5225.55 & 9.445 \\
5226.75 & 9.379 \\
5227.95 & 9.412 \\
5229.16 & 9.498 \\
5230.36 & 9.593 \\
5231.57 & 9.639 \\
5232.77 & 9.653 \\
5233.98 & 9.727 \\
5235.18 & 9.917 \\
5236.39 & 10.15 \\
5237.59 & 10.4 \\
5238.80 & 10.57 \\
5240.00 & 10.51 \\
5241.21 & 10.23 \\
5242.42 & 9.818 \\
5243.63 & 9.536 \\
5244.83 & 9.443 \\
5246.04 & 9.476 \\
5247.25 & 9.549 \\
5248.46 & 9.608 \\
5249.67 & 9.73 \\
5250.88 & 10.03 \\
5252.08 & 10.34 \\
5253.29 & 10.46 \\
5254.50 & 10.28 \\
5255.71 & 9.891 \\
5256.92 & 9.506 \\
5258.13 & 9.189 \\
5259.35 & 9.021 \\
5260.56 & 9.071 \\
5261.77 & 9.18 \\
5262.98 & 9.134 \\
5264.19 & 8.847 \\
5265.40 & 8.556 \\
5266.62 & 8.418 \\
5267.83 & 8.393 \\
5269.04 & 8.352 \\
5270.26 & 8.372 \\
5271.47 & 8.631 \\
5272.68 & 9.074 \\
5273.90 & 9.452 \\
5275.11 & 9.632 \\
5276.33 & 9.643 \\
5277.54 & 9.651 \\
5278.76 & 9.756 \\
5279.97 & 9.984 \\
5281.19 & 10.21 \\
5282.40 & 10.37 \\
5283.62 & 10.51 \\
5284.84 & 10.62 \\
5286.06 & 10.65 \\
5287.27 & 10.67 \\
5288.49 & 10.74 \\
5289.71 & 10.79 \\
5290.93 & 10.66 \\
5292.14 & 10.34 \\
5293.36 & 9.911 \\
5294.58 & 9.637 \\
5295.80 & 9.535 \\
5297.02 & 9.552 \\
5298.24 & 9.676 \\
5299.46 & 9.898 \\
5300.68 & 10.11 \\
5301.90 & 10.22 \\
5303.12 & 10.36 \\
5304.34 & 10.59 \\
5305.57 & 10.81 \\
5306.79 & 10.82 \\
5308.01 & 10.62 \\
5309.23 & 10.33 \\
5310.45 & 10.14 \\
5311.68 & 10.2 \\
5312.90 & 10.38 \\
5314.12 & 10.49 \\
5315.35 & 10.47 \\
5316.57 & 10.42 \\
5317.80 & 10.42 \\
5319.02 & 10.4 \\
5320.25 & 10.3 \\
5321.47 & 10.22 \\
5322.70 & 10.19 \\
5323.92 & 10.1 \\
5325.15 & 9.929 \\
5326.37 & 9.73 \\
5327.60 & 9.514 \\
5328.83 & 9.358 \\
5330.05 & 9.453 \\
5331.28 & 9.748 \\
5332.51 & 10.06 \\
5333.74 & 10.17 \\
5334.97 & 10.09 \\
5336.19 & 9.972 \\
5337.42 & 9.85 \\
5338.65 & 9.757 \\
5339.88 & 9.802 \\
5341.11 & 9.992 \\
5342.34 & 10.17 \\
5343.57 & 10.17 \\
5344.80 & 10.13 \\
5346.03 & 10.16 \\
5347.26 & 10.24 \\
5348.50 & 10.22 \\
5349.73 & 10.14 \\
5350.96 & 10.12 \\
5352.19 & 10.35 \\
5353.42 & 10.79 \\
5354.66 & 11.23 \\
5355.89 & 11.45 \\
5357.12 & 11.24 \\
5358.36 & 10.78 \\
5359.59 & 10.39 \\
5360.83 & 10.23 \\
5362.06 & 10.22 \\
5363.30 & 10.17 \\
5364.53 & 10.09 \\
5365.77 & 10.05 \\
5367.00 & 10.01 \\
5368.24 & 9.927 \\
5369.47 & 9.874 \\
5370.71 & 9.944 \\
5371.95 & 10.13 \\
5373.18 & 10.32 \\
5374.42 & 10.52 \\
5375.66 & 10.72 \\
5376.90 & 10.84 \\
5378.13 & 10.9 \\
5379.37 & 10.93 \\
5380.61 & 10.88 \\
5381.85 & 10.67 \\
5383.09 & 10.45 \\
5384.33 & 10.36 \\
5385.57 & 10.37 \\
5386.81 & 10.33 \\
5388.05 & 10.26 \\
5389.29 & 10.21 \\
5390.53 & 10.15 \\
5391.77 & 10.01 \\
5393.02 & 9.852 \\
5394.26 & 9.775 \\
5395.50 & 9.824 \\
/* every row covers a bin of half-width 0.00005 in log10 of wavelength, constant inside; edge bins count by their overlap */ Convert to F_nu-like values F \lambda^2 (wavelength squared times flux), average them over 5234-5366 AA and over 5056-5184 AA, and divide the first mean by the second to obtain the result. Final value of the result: 1.22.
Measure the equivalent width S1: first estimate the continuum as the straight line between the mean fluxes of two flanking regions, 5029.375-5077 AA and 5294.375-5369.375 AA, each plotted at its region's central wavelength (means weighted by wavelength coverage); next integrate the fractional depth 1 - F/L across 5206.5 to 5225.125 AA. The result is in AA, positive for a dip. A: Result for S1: 1.16 AA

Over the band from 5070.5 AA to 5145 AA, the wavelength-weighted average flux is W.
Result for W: 9.03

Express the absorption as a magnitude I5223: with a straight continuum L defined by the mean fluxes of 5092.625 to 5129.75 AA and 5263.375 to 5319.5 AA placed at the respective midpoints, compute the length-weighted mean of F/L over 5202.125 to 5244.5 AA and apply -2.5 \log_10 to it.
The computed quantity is 0.02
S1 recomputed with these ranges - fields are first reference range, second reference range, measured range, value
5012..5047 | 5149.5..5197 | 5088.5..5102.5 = -0.81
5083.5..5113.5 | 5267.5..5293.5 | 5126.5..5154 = 2.74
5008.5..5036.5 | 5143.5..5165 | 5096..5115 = -0.73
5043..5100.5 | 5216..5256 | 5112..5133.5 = 1.38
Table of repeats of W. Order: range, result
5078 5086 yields 9.19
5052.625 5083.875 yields 9.06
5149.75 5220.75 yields 8.71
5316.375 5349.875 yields 10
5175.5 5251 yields 9.25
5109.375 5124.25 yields 9.31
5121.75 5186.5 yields 8.35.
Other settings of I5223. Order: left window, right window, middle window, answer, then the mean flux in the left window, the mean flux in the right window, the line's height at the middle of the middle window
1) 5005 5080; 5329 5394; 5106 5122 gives -0.01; 9.08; 10.3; 9.35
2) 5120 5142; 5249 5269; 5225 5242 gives -0.08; 8.5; 9.35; 9.18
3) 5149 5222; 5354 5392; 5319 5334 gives 0.01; 8.72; 10.4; 10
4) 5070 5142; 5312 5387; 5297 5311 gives -0.03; 9.06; 10.3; 10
